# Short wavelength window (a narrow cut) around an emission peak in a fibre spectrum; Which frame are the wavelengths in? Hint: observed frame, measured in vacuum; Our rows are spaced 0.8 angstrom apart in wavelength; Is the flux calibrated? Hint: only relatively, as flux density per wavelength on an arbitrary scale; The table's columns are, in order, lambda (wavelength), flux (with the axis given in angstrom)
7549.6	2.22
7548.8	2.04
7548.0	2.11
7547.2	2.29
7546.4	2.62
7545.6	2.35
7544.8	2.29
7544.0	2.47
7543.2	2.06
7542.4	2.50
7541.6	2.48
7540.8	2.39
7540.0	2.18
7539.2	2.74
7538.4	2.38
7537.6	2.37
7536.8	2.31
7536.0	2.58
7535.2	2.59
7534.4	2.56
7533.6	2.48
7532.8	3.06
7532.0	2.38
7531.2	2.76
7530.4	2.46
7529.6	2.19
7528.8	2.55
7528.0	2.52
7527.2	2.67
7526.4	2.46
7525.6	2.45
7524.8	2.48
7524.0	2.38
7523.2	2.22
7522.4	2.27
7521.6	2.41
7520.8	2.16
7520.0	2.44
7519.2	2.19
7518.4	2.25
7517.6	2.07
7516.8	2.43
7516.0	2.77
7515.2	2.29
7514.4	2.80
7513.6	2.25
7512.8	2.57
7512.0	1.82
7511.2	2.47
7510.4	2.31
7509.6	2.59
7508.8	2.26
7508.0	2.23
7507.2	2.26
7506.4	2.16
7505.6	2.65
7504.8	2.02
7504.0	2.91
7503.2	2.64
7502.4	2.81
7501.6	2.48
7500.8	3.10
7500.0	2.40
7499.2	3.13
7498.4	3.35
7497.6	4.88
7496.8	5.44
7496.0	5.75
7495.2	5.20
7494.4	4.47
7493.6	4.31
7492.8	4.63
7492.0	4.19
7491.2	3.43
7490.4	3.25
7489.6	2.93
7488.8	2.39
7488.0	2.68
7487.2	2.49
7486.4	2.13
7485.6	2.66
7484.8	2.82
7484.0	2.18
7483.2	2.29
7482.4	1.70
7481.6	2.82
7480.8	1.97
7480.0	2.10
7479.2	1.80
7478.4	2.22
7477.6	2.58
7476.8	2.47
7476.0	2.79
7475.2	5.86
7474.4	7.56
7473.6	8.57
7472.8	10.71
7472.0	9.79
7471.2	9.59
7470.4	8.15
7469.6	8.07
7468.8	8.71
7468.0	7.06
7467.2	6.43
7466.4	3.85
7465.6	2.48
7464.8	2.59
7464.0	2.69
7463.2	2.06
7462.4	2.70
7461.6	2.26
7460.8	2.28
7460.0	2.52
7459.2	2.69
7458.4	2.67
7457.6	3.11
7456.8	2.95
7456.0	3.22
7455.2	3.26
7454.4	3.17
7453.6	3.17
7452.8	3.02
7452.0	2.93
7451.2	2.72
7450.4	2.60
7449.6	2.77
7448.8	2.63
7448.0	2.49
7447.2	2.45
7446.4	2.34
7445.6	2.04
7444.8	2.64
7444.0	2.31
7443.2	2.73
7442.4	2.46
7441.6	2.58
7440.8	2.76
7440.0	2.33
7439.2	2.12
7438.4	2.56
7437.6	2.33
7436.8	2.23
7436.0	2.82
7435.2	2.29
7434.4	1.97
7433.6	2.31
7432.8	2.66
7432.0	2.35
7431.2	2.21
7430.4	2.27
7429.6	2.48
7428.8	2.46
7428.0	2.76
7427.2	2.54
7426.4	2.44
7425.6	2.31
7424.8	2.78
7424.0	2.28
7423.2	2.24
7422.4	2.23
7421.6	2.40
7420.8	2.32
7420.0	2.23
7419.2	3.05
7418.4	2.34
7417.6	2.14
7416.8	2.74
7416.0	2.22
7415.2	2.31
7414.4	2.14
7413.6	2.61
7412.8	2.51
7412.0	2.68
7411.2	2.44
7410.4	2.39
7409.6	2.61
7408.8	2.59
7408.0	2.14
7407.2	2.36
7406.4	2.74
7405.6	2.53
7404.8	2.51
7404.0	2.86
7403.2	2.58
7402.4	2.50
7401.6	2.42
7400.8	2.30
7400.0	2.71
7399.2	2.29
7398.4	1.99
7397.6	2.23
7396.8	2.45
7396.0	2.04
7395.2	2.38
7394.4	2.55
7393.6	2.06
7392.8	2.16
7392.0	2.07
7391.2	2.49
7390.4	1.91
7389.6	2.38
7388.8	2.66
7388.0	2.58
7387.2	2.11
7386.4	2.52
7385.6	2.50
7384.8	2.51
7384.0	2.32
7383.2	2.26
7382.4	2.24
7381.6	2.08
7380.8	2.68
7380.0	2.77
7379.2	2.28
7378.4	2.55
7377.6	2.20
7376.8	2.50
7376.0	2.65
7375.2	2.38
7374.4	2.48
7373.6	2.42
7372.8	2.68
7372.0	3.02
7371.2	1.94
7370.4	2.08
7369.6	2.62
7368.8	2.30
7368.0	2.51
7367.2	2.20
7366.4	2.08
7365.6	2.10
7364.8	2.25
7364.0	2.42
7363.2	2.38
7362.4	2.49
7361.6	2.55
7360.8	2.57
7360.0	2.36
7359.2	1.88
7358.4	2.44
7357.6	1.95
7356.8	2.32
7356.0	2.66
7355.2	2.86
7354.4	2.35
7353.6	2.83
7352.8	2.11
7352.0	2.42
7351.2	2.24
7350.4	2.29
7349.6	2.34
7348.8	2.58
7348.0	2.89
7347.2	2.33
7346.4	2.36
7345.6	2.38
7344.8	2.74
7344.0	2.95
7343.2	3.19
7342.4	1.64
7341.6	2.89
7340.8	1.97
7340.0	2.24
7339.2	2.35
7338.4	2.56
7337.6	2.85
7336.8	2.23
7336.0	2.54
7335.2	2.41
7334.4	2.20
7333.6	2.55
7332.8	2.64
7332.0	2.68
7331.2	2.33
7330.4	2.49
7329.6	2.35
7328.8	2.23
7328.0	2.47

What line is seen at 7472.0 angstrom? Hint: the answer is H-alpha 6563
